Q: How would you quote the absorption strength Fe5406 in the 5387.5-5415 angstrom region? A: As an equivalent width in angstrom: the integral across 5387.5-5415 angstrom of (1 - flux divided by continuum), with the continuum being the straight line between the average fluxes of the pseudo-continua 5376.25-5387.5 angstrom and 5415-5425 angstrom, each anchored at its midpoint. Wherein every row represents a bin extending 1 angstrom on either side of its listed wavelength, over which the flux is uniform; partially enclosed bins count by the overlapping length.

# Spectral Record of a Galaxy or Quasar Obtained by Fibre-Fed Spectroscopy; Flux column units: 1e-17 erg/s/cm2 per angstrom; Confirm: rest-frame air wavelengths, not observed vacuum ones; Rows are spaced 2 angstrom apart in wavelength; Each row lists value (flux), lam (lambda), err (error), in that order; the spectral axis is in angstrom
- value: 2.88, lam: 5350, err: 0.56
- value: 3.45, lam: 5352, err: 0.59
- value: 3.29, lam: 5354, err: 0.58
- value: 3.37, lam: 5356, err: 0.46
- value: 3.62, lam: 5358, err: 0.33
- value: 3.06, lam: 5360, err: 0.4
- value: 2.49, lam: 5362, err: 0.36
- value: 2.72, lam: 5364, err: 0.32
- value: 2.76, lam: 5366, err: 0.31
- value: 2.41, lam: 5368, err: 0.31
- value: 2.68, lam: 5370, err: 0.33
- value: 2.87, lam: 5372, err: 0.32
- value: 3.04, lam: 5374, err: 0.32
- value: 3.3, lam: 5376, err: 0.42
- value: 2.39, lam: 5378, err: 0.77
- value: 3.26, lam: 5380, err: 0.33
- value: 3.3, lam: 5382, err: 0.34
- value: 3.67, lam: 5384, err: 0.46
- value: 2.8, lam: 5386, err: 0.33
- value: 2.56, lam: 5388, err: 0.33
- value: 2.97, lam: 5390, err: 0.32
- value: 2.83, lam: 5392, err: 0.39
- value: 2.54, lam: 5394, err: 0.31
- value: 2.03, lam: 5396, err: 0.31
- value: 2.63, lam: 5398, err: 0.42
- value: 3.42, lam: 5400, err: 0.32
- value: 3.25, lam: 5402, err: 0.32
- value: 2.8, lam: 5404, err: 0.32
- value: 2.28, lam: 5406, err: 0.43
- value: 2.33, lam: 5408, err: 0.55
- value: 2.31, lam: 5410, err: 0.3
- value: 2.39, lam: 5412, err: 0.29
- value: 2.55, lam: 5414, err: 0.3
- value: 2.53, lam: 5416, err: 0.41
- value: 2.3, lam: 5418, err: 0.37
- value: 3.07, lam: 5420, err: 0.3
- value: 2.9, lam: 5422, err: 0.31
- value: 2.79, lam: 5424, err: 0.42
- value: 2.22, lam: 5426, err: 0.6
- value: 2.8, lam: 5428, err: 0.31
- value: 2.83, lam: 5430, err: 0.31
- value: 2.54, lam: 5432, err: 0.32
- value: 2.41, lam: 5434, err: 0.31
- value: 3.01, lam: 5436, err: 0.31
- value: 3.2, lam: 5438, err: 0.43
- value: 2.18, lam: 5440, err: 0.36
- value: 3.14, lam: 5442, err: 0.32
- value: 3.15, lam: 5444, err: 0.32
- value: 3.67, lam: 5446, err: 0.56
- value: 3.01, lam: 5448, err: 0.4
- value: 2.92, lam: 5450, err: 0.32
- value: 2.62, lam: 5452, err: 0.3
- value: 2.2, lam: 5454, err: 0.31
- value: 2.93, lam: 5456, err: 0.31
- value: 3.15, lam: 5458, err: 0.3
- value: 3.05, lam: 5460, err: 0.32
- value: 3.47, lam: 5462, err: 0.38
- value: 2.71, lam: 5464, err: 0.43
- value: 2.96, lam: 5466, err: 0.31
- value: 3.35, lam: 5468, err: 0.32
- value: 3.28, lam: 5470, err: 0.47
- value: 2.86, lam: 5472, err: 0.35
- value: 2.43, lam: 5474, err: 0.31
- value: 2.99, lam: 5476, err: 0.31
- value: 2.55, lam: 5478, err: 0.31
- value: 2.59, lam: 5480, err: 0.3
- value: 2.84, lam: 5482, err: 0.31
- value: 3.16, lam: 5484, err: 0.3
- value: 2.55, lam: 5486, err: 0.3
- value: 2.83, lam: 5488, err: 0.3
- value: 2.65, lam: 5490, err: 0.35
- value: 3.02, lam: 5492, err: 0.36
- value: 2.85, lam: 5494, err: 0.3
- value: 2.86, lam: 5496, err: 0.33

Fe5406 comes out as 2.5 angstrom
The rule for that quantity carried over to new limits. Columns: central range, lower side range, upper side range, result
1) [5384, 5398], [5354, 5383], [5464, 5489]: 1.2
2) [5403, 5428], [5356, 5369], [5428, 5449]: 3.0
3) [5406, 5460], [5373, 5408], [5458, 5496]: 2.9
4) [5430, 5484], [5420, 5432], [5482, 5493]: -2.2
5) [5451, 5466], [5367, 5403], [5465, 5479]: 0.2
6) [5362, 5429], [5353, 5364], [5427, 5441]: 4.1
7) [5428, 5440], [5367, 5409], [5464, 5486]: 0.4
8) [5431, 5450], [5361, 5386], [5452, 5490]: -0.3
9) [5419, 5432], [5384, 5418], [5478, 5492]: -0.3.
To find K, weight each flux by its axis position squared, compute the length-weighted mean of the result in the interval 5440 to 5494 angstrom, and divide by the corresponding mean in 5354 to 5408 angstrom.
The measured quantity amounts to 1.0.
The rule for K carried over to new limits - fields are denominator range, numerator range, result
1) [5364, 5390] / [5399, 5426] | 0.93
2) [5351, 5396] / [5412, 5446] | 0.95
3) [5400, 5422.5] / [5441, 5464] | 1.16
